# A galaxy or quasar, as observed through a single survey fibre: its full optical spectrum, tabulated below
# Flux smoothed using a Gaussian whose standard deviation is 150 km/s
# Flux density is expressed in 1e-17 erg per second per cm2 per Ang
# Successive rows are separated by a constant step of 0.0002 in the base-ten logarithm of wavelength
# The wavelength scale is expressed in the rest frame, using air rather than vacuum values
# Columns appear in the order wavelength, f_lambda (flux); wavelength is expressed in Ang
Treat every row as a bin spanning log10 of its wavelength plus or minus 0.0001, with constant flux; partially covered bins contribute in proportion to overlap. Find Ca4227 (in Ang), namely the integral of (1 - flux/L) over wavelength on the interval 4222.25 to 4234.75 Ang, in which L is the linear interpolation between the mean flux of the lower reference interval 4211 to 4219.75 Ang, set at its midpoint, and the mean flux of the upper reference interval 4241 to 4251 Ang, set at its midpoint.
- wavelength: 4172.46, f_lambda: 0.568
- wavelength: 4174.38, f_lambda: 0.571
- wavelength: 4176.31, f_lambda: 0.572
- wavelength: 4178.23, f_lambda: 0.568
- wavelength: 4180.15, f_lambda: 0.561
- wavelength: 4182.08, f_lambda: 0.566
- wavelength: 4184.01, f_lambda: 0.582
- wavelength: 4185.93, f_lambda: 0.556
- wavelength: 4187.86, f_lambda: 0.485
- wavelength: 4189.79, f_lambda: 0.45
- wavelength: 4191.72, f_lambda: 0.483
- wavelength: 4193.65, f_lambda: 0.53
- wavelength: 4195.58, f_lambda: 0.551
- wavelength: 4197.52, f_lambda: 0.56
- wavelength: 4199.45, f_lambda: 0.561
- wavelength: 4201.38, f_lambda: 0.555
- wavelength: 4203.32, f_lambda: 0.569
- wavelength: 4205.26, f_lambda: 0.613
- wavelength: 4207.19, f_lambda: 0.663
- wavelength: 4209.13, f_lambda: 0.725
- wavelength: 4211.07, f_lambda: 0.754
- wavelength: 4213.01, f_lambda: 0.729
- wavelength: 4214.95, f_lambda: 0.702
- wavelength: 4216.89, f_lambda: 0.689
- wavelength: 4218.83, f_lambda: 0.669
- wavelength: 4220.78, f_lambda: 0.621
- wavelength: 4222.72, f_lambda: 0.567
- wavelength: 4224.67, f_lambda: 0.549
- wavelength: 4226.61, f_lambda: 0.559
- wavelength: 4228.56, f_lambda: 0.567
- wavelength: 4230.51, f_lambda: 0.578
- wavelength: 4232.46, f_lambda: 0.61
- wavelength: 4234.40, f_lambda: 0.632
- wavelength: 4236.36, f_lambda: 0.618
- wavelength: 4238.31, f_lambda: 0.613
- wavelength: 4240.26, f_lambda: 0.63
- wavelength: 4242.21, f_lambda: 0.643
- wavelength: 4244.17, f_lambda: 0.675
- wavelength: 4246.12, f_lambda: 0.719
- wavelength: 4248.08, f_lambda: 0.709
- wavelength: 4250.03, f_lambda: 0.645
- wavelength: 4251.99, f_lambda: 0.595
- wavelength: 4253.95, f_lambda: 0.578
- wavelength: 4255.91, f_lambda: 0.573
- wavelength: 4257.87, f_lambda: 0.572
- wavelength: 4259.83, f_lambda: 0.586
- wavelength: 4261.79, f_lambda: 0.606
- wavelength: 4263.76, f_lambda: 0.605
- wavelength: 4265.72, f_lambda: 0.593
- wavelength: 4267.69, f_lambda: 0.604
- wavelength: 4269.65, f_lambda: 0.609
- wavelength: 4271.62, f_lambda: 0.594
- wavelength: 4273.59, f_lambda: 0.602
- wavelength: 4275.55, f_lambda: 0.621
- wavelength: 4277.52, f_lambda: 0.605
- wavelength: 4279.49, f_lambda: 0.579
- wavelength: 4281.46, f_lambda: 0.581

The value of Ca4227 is 2.07 Ang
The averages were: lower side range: 0.704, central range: 0.578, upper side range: 0.677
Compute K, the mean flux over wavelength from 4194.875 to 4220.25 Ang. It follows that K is 0.642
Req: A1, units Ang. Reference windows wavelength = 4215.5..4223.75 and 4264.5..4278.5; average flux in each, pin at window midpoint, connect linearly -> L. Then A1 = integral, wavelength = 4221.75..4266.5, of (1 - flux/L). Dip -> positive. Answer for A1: 0.9 Ang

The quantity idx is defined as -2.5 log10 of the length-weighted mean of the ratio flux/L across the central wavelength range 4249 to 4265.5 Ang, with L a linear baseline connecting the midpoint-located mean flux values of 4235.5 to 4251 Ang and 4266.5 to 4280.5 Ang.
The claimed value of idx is 0.06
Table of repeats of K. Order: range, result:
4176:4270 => 0.603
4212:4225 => 0.652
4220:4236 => 0.586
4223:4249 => 0.622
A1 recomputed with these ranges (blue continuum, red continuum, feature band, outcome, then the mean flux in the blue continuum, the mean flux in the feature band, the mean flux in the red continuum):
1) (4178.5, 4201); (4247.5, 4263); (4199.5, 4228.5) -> -3.8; 0.537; 0.635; 0.605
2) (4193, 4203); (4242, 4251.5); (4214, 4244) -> 0.6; 0.553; 0.618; 0.677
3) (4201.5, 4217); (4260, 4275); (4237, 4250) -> -0.6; 0.673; 0.663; 0.602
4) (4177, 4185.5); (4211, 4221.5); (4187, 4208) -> 2.7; 0.569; 0.547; 0.69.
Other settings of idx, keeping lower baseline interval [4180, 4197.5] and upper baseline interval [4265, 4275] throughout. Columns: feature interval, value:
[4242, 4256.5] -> -0.11 mag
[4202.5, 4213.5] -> -0.23 mag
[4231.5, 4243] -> -0.09 mag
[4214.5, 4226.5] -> -0.12 mag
